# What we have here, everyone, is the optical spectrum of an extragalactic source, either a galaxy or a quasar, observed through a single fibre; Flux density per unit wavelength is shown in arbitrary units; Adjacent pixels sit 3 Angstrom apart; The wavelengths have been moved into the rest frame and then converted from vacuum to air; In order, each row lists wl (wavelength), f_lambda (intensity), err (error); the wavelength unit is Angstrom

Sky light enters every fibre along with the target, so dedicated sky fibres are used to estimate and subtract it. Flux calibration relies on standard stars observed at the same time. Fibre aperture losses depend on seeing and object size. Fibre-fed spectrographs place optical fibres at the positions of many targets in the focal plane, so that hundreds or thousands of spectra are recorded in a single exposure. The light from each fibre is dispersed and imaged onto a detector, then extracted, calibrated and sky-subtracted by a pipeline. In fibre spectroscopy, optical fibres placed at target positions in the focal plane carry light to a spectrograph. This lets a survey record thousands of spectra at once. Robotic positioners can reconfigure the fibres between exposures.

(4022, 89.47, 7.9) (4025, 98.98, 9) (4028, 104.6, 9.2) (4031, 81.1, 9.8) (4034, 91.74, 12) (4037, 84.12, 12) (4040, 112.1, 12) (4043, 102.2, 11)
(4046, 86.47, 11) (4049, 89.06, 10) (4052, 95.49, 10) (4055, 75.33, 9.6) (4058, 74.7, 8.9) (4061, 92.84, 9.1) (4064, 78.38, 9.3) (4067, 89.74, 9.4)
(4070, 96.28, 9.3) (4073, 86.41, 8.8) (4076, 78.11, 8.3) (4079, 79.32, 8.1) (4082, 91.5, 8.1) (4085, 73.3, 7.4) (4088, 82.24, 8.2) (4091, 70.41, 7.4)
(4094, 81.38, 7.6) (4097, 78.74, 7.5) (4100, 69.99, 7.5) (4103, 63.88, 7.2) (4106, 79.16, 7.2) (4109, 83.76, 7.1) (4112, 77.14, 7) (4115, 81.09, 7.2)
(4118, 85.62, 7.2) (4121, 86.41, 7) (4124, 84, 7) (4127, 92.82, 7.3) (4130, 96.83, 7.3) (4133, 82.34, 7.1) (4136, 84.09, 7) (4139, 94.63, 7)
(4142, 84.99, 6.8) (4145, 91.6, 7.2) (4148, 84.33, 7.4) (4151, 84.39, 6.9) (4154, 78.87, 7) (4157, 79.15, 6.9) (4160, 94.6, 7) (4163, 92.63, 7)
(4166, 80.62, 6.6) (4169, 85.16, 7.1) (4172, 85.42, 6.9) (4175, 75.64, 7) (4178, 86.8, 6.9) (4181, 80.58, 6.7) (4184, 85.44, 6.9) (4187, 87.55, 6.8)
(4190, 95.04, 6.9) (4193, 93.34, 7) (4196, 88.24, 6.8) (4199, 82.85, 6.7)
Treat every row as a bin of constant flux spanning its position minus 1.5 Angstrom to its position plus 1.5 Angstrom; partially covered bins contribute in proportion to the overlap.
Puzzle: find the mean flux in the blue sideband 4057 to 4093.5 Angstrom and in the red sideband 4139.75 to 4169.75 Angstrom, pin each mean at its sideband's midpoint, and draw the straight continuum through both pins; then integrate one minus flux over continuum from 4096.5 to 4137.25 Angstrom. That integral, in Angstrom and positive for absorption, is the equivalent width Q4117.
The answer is 1.23 Angstrom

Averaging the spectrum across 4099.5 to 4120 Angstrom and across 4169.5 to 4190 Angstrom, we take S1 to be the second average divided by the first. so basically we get 1.09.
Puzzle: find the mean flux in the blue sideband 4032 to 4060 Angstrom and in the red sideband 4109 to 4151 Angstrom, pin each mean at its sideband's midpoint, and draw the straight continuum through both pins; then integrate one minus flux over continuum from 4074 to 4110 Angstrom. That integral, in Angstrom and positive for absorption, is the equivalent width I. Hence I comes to 4.2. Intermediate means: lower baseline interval 90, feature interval 77.7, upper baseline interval 86.4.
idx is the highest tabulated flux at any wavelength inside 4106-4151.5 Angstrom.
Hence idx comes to 96.83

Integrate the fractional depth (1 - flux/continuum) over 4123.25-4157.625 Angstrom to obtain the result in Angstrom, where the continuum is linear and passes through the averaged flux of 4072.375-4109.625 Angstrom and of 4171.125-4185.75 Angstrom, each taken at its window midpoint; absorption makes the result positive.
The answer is -2.59 Angstrom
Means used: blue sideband 78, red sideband 82.7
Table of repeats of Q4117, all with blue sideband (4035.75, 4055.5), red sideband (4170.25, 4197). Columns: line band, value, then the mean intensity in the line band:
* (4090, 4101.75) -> 2.02 Angstrom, 75.1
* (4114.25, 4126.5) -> 0.59 Angstrom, 85.2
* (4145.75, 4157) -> 0.68 Angstrom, 82.7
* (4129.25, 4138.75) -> 0.09 Angstrom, 87.9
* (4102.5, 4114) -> 1.63 Angstrom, 77.3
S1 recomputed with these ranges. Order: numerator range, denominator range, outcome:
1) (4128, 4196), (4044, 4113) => 1.06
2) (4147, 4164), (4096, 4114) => 1.13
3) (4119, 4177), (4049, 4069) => 1.01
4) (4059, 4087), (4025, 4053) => 0.90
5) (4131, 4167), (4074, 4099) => 1.09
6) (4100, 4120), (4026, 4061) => 0.86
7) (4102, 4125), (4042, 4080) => 0.93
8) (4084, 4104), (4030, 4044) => 0.79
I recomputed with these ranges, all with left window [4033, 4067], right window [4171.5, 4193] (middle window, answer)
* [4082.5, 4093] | 1.3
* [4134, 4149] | -0.2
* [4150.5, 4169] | 0.3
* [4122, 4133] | -0.3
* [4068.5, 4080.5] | 0.5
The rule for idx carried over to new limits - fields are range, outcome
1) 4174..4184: 86.8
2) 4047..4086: 96.28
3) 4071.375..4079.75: 86.41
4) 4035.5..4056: 112.1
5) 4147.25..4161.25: 94.6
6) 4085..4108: 82.24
